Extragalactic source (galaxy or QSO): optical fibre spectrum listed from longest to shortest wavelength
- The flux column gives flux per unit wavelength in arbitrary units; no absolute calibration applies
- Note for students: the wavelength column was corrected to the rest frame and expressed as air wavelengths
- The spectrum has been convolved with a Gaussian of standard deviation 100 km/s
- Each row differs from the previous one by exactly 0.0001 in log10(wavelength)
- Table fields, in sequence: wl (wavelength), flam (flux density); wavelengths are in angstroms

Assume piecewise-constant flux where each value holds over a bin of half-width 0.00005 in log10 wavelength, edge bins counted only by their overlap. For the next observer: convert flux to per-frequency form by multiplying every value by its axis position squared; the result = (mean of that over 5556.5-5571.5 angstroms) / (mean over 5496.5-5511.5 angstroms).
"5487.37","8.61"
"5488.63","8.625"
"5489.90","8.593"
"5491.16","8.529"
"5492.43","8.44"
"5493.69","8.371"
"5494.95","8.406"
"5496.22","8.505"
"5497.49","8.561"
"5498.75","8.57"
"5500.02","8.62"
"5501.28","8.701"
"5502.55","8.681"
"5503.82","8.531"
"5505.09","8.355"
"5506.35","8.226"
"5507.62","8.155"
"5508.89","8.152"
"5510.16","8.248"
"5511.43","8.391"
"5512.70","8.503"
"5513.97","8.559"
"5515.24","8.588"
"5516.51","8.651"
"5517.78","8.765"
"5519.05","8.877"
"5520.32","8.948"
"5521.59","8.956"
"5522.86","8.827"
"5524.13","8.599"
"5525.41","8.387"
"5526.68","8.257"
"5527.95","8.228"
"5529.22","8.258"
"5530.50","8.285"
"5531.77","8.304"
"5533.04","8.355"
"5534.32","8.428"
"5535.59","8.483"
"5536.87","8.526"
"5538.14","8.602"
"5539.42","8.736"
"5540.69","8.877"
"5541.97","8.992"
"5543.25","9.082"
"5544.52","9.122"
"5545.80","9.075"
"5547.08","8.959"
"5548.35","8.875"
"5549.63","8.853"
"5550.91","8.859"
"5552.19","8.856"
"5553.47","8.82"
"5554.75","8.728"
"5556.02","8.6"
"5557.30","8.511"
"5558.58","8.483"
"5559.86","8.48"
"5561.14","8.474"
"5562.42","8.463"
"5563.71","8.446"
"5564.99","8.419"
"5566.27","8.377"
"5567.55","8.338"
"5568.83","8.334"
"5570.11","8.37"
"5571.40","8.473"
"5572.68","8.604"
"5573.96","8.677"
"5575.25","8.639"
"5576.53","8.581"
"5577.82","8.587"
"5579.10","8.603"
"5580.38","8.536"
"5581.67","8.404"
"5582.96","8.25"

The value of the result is 1.02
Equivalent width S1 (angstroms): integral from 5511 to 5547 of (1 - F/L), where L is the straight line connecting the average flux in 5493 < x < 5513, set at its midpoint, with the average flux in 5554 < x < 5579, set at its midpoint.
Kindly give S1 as -0.7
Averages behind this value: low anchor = 8.44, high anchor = 8.51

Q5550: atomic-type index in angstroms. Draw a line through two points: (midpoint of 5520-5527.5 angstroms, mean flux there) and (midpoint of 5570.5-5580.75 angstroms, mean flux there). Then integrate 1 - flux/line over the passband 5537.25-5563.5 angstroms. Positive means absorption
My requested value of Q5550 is -0.5 angstroms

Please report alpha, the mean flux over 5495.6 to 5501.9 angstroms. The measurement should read 8.6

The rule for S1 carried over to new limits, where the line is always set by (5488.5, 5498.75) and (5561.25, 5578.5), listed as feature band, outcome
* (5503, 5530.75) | 0.01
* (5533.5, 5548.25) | -0.55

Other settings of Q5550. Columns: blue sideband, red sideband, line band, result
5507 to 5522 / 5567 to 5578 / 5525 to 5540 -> 0.2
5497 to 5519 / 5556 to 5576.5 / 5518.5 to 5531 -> -0.1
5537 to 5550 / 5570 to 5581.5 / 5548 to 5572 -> 0.5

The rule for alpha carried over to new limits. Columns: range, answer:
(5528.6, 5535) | 8.33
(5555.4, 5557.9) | 8.55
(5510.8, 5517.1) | 8.54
